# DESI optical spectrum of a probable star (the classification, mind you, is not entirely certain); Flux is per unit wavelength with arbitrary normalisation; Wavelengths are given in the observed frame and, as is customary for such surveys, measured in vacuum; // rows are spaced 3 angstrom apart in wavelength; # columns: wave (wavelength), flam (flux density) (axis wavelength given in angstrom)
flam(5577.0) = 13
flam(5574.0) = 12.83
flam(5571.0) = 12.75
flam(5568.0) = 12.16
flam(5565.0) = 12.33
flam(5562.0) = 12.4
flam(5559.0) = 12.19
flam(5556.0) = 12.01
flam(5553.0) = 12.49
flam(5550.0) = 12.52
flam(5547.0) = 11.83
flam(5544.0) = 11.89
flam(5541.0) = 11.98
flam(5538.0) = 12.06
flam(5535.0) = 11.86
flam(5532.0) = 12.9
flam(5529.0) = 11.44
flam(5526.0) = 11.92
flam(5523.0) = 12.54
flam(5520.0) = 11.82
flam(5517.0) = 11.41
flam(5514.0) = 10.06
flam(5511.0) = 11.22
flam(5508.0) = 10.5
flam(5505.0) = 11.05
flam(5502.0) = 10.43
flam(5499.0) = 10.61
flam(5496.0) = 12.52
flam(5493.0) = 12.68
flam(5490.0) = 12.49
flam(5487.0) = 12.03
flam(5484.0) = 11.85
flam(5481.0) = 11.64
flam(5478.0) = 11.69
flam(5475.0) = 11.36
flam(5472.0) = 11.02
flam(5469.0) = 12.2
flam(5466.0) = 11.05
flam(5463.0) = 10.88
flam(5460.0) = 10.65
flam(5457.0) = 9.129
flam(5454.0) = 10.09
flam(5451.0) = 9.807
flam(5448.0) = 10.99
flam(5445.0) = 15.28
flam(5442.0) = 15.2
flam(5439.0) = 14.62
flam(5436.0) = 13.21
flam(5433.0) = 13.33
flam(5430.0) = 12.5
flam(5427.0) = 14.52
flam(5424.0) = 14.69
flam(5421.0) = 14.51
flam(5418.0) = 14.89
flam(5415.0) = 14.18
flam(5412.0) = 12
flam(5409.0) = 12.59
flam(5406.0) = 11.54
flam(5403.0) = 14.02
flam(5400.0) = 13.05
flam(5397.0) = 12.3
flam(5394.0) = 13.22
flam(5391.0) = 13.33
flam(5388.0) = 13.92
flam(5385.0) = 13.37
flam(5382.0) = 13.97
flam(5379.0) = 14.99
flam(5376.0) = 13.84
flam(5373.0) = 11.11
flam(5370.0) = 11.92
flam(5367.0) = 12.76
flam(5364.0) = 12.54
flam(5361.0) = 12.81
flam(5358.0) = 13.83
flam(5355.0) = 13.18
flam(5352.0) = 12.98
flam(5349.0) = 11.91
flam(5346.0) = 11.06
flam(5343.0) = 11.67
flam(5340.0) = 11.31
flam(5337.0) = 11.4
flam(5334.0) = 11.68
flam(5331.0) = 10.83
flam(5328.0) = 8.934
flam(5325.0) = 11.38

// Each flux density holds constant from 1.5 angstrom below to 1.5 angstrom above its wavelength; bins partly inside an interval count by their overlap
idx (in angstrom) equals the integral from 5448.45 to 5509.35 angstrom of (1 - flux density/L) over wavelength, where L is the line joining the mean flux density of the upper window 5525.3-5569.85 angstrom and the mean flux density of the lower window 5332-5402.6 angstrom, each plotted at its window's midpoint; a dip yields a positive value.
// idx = 5.8 angstrom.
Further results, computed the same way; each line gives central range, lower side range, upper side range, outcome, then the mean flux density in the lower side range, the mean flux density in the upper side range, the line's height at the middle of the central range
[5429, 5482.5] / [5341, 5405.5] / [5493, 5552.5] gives 1.32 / 12.9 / 11.7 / 12.2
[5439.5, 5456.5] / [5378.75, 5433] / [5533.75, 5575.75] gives 1.19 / 13.5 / 12.2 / 13.1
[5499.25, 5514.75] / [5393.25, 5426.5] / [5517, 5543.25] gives 2.03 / 13.4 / 12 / 12.3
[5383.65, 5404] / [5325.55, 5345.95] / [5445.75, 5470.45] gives -4.54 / 11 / 10.7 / 10.9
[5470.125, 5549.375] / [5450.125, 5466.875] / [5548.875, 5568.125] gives -2.57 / 10.3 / 12.3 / 11.3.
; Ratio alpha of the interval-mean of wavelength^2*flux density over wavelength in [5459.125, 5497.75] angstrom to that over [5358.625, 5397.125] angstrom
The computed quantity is 0.93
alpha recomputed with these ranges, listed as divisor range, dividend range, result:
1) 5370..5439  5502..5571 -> 0.93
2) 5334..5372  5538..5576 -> 1.08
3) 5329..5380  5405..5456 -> 1.10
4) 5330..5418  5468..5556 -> 0.97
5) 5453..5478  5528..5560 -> 1.15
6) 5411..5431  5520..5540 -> 0.90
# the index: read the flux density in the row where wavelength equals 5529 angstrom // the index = 11.44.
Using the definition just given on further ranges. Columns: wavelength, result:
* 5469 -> 12.2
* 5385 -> 13.37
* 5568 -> 12.16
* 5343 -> 11.67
